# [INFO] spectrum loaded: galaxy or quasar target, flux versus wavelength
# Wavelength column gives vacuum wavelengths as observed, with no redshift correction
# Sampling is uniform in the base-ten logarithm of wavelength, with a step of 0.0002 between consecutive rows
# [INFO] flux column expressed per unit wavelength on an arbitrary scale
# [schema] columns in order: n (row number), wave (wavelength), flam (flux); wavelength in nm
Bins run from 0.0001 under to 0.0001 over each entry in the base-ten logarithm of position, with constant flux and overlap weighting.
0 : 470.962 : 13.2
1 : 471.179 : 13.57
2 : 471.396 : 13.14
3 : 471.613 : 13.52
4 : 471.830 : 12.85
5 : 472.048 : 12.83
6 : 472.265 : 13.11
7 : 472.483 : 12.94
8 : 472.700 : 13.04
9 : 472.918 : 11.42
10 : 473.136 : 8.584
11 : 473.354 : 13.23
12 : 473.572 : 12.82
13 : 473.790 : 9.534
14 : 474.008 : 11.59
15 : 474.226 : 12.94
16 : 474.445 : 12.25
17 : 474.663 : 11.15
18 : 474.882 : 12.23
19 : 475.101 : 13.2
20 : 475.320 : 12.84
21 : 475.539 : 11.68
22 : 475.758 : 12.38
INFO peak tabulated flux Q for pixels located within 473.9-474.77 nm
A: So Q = 12.94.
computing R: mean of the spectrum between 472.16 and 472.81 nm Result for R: 13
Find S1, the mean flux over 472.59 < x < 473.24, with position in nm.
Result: 11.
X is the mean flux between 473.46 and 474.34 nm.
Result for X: 11.7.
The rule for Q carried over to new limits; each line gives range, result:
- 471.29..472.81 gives 13.52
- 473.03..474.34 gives 13.23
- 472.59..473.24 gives 13.04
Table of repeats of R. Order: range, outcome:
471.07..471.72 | 13.4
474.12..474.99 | 12.1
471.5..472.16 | 13.1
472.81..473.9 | 11.1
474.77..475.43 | 12.7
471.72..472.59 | 12.9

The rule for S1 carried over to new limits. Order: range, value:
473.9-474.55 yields 12.3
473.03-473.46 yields 10.9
